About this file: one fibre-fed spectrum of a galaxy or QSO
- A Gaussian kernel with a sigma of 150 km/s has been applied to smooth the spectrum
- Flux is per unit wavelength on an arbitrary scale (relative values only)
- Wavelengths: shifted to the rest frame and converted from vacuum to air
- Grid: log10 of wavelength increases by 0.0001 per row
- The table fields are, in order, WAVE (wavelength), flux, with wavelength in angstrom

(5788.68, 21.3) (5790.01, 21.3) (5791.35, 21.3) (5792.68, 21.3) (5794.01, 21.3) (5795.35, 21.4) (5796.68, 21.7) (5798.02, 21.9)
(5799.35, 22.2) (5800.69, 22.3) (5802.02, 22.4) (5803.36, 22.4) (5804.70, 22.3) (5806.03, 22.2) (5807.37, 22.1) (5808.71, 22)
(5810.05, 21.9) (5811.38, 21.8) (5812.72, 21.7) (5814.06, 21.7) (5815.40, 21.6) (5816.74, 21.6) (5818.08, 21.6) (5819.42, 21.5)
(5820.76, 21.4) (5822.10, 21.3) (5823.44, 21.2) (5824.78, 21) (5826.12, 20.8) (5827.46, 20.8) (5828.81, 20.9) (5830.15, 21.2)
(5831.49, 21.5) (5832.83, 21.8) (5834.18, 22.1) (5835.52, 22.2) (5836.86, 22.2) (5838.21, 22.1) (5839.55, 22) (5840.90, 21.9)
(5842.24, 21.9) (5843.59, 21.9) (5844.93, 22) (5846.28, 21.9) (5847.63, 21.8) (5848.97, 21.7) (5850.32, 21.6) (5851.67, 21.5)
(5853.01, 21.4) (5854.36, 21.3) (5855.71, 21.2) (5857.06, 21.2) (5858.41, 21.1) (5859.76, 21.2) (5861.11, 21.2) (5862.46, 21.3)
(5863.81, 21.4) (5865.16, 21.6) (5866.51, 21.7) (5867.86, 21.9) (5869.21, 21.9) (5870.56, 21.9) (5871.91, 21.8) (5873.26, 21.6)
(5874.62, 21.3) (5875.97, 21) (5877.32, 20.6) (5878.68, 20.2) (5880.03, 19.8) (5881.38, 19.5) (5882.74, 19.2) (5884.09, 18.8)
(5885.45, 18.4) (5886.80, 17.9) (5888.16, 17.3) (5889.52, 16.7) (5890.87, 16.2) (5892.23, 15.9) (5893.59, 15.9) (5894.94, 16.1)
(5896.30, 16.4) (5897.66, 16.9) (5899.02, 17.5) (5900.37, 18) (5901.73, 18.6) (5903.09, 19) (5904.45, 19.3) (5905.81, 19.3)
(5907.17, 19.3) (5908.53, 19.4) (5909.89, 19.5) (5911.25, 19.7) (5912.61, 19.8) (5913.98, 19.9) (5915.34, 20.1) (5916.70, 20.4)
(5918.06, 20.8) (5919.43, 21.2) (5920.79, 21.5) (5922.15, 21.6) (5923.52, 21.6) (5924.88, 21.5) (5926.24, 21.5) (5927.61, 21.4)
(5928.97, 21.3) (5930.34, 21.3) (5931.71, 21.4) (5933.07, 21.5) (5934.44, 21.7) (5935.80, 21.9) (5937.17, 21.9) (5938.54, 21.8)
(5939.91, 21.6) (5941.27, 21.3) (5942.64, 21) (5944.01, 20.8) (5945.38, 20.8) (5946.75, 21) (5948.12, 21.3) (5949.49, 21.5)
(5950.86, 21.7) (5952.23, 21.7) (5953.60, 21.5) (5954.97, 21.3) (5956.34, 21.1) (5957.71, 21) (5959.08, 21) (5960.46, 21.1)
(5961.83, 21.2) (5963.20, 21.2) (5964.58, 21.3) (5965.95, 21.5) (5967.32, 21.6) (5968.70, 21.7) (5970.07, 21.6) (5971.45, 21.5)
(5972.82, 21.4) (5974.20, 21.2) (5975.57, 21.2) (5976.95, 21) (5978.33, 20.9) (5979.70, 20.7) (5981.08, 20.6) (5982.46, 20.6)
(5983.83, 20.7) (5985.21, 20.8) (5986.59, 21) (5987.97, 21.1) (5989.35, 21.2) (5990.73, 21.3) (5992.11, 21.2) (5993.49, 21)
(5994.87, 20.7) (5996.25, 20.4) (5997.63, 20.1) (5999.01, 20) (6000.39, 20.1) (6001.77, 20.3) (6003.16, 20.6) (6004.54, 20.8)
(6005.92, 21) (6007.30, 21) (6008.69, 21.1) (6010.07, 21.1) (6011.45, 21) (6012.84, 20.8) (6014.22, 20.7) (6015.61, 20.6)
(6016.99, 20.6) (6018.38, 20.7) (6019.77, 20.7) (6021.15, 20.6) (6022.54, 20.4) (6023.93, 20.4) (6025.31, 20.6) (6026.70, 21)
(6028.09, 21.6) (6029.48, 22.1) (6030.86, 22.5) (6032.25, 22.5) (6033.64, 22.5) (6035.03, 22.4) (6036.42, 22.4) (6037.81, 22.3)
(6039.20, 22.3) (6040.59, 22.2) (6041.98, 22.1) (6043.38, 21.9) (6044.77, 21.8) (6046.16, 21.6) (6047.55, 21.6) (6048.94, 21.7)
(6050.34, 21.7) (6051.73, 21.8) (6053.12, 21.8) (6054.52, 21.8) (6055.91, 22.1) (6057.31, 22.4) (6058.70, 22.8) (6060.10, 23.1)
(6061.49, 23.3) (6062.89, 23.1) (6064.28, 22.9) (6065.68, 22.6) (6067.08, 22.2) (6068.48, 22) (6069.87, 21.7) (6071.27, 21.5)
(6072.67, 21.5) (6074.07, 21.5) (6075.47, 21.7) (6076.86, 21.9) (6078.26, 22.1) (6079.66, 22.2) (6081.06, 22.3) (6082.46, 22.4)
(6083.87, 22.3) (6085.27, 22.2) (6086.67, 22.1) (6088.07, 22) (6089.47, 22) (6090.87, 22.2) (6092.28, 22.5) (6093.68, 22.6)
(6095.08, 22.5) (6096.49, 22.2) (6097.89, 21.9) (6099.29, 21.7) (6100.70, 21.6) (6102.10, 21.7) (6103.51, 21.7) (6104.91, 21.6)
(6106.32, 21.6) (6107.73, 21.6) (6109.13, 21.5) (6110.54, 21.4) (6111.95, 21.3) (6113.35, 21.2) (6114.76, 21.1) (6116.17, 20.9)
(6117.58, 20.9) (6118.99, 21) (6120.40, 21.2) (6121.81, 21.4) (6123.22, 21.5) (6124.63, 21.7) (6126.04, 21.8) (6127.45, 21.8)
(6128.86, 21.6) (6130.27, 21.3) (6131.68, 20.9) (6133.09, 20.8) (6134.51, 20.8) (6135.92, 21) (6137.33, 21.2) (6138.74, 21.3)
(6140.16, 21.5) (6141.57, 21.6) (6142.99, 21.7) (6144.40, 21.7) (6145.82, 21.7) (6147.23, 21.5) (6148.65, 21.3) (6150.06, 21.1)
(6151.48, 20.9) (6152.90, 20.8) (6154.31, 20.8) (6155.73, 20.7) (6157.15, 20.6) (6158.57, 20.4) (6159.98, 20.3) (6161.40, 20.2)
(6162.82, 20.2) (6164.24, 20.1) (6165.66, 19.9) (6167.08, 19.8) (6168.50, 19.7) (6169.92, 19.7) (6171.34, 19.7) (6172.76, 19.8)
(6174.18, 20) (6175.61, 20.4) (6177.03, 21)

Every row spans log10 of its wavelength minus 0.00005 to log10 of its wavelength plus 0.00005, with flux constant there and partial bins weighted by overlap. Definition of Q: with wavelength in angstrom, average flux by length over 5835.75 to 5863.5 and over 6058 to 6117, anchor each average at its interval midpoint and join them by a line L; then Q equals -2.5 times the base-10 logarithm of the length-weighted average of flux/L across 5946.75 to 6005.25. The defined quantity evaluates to 0.04 mag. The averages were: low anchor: 21.6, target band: 21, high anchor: 22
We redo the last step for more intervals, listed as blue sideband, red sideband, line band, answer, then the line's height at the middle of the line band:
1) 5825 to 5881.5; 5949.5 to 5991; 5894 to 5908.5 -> 0.181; 21.3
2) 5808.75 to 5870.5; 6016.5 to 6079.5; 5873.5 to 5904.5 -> 0.182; 21.6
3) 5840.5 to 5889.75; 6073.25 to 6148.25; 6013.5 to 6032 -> 0.018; 21.4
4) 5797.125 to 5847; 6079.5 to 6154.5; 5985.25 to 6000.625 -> 0.046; 21.7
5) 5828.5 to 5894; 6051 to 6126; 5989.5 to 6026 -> 0.041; 21.5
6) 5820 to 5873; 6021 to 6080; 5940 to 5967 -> 0.027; 21.8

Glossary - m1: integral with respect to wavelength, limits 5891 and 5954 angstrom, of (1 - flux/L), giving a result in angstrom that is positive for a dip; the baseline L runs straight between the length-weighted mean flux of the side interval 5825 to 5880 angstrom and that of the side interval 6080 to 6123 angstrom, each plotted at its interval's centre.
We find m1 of 4.1 angstrom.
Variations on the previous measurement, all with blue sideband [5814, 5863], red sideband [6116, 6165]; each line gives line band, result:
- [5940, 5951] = 0.1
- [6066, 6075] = -0.2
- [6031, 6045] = -0.7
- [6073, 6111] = -1.4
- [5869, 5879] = 0.1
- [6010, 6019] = 0.2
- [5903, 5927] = 1.2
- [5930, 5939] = -0.1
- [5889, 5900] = 2.5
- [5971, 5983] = 0.2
